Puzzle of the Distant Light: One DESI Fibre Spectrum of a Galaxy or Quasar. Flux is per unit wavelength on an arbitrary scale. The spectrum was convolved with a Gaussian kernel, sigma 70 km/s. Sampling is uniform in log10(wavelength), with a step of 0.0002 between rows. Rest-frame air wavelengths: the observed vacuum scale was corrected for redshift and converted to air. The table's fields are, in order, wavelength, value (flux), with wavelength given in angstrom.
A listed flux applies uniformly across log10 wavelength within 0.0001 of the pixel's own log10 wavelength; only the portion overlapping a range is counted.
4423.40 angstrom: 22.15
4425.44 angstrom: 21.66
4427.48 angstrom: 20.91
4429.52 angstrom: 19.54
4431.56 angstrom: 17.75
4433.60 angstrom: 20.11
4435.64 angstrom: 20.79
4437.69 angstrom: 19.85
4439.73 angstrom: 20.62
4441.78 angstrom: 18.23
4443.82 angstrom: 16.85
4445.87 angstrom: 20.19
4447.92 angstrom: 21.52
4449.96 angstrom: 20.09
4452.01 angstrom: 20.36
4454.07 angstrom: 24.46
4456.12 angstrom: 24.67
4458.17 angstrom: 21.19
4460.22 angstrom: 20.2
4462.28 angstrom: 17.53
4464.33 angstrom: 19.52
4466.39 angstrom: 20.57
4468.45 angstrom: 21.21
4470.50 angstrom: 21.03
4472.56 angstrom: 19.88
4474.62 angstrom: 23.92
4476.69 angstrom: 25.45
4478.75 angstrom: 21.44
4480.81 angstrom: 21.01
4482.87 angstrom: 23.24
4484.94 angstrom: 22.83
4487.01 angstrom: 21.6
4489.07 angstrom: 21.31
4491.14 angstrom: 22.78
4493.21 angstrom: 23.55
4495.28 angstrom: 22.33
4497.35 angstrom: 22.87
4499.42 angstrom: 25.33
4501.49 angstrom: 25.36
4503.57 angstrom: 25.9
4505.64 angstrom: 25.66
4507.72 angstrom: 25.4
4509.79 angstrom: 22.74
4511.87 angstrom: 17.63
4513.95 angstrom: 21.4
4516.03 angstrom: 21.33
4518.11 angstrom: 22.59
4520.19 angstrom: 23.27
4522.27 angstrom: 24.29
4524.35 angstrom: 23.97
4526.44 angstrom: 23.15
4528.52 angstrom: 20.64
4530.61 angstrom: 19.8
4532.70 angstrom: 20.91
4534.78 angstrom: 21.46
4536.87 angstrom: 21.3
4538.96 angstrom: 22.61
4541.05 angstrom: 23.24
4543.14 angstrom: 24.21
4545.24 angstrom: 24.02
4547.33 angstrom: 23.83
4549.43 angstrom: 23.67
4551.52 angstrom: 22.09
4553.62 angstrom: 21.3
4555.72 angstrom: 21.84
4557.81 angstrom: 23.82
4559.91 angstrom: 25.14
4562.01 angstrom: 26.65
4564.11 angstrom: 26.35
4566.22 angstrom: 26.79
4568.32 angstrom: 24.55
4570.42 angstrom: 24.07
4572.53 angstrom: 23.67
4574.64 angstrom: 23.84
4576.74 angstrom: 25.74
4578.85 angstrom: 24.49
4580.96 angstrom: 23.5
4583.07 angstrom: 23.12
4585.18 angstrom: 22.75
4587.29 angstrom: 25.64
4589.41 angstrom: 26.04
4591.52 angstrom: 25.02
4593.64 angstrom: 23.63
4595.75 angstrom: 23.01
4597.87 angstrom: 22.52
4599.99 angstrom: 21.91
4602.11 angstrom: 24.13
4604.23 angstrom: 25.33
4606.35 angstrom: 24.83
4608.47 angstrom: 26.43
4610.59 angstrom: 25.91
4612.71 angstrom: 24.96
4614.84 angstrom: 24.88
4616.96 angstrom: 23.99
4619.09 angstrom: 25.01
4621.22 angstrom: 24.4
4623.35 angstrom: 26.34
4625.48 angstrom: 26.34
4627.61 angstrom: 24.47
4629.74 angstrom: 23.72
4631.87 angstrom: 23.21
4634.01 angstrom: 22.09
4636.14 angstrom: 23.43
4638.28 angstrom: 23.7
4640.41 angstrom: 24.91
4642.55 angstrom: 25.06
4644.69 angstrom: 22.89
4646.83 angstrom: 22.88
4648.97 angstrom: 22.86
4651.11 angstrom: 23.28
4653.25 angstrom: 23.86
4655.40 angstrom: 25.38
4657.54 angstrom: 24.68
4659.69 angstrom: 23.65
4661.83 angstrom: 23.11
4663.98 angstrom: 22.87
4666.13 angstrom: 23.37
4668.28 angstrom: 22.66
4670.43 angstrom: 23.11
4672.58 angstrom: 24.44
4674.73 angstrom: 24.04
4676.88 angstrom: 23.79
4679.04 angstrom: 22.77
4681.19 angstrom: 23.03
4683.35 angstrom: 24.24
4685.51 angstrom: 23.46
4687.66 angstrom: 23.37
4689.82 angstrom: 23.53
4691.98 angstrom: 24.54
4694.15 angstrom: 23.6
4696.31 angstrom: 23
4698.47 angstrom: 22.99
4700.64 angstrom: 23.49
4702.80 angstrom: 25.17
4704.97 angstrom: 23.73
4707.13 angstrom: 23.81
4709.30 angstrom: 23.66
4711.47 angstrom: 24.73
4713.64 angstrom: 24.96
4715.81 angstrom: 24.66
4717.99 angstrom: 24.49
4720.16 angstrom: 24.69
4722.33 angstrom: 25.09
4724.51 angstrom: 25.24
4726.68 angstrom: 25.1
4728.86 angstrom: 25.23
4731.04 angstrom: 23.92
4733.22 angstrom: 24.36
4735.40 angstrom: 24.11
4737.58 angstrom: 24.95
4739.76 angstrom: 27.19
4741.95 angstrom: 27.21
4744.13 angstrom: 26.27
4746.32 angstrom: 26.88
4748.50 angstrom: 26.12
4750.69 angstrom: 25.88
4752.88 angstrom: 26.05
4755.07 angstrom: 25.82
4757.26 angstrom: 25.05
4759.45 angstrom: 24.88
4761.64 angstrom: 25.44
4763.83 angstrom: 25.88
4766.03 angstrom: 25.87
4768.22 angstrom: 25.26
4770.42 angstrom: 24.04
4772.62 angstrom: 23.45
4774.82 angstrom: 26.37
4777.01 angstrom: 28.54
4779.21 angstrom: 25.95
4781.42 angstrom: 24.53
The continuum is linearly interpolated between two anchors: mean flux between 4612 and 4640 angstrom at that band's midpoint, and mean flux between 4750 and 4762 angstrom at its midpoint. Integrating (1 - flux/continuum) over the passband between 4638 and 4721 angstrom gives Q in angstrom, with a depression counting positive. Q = 3.42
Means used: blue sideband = 24.4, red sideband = 25.5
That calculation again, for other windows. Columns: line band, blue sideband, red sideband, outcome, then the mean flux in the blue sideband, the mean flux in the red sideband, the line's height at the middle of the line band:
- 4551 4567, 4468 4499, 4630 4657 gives -0.9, 22.4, 23.7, 23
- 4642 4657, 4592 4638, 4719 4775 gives 0.5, 24.3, 25.4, 24.6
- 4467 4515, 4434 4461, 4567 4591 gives -1.9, 20.7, 24.4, 21.9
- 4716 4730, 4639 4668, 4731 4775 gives 0.0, 23.7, 25.5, 25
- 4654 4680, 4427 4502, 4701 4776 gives 0.5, 21.3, 25.2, 24.2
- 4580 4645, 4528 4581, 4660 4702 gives -2.3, 23.5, 23.5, 23.5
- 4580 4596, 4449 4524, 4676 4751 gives -0.6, 22.4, 24.5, 23.3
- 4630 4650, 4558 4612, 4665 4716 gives 0.6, 24.6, 23.7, 24.1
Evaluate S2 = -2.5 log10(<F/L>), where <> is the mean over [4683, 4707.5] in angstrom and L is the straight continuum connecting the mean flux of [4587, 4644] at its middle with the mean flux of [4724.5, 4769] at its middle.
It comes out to 0.06 mag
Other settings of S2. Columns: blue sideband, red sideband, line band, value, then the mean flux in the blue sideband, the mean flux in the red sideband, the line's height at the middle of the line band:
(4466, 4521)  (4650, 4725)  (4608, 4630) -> -0.08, 22.7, 23.9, 23.5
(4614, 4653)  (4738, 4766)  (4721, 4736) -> 0.04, 24.1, 26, 25.6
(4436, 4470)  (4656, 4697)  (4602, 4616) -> -0.12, 20.5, 23.6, 22.6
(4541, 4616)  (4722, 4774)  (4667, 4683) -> 0.07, 24.3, 25.4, 24.9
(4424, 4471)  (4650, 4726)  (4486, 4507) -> -0.13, 20.4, 23.9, 21.1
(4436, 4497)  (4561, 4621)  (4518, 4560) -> 0.03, 21.3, 24.6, 23.2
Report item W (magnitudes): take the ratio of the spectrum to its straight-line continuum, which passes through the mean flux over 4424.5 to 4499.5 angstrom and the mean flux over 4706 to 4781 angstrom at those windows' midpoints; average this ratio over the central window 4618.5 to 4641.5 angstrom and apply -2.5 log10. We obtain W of -0.03 mag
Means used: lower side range 21.2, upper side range 25.3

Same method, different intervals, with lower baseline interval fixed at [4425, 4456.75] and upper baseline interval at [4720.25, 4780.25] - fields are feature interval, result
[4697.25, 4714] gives 0.03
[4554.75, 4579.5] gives -0.10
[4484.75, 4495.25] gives -0.06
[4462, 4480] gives -0.02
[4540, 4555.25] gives -0.05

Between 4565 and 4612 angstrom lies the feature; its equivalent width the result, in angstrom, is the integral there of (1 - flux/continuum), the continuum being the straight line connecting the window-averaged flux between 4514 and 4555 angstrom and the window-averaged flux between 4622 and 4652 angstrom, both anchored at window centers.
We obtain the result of -2.4 angstrom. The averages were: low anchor 22.5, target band 24.4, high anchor 23.9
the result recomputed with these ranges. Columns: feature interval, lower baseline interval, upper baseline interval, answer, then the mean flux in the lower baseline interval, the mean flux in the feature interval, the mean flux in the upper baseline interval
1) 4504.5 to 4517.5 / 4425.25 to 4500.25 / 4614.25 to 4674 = -0.3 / 21.2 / 22.4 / 23.9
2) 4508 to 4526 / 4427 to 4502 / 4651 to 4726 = -0.3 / 21.3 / 22.3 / 23.9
